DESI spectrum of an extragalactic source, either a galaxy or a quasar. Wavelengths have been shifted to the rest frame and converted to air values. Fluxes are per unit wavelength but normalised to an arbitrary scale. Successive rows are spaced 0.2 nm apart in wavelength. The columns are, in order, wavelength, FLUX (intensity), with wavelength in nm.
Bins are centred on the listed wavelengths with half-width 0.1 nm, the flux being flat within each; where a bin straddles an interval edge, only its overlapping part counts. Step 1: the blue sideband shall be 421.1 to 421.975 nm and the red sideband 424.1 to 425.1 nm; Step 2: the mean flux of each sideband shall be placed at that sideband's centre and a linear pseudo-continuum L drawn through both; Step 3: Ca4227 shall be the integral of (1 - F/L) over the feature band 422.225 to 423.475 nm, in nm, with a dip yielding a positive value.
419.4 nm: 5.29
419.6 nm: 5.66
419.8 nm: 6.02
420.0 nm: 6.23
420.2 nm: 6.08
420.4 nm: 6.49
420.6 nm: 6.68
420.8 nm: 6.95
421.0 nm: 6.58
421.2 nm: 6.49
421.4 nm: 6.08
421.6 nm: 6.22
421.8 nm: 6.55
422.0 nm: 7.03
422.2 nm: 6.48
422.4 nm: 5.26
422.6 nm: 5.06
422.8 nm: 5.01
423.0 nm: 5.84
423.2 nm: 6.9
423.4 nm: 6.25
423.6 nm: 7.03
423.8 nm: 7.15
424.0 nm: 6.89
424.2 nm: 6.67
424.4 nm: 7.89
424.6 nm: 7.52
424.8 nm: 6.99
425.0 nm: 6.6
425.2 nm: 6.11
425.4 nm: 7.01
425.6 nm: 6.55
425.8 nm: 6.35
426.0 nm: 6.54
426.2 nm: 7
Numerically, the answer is 0.18 nm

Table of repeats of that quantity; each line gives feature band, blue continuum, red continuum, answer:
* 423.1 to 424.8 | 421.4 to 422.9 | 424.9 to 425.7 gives -0.196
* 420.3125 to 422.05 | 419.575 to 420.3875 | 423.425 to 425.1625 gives -0.057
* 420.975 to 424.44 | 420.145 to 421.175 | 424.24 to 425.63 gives 0.195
